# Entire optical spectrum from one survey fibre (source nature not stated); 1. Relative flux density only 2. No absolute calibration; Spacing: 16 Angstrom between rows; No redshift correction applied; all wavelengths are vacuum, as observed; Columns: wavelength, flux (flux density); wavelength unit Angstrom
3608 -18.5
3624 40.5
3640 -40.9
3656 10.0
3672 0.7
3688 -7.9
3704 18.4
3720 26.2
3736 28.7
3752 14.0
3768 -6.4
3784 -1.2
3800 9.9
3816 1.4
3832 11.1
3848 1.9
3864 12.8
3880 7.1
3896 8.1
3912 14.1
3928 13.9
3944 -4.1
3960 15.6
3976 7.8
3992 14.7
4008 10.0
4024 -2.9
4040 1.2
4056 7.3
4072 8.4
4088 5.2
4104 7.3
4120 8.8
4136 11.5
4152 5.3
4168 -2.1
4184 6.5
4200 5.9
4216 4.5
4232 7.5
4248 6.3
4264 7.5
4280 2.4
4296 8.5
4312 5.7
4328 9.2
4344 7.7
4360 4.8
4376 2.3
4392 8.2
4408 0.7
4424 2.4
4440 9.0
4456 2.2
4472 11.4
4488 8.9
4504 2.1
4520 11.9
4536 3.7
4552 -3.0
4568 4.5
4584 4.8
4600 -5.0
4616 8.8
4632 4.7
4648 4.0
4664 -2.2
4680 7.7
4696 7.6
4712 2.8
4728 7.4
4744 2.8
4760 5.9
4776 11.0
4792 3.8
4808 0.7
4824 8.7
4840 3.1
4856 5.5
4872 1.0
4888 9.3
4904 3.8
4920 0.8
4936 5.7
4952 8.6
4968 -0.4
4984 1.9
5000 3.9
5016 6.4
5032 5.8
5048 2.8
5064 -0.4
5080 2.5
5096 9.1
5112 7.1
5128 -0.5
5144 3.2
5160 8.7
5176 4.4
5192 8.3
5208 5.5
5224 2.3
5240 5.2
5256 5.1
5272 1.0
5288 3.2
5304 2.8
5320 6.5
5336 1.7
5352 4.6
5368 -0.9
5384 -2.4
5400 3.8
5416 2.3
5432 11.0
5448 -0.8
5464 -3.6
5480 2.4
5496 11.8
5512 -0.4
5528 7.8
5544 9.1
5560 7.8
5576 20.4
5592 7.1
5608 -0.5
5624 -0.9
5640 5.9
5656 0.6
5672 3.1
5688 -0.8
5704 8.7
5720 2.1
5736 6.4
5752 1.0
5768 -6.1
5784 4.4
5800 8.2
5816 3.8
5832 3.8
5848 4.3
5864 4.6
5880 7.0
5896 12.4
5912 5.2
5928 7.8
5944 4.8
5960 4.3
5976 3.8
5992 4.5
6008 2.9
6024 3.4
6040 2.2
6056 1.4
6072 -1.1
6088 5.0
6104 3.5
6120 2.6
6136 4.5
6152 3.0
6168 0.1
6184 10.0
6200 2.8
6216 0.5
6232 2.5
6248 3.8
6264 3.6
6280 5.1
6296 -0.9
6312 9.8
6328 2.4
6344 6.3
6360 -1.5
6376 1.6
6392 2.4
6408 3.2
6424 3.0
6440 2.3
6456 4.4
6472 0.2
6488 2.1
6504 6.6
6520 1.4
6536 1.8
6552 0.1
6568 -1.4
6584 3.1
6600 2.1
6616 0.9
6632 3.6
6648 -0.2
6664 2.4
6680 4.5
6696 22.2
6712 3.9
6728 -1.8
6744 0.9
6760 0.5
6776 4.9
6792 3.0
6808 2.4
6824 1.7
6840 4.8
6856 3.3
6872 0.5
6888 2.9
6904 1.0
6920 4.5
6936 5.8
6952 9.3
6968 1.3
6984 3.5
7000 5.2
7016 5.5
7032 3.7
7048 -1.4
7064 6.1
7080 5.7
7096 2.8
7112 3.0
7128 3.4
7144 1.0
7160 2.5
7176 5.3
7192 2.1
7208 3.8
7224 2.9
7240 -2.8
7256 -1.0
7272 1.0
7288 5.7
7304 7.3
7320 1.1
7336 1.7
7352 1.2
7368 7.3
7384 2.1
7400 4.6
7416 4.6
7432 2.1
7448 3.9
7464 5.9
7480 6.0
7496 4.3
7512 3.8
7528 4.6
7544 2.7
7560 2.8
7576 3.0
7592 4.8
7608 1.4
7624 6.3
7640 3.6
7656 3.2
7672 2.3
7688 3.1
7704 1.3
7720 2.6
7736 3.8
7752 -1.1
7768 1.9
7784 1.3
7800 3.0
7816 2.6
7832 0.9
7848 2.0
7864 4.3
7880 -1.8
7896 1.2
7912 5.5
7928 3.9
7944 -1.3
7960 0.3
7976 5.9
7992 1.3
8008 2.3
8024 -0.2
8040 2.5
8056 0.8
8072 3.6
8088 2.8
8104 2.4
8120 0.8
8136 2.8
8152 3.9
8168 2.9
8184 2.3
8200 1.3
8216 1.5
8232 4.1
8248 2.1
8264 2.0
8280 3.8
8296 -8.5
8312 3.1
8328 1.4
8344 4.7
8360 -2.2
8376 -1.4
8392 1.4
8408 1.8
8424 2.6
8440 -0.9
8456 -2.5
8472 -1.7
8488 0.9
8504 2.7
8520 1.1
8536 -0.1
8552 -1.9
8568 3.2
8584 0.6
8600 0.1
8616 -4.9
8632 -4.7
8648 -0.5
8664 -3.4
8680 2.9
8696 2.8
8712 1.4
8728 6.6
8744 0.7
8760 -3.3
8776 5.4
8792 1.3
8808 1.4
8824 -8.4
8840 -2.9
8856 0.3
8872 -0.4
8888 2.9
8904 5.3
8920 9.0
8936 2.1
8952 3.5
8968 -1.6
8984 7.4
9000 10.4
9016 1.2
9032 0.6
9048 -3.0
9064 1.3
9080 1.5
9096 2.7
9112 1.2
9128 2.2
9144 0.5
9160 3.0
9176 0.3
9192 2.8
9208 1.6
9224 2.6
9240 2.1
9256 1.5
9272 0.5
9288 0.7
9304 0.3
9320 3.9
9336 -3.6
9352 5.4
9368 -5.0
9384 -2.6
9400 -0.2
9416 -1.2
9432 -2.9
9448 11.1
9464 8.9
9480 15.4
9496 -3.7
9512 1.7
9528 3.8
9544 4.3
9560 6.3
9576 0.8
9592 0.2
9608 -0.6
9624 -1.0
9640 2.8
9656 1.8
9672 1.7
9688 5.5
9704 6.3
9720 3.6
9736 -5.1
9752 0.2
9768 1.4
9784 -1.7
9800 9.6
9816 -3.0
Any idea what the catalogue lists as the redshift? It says 0.80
